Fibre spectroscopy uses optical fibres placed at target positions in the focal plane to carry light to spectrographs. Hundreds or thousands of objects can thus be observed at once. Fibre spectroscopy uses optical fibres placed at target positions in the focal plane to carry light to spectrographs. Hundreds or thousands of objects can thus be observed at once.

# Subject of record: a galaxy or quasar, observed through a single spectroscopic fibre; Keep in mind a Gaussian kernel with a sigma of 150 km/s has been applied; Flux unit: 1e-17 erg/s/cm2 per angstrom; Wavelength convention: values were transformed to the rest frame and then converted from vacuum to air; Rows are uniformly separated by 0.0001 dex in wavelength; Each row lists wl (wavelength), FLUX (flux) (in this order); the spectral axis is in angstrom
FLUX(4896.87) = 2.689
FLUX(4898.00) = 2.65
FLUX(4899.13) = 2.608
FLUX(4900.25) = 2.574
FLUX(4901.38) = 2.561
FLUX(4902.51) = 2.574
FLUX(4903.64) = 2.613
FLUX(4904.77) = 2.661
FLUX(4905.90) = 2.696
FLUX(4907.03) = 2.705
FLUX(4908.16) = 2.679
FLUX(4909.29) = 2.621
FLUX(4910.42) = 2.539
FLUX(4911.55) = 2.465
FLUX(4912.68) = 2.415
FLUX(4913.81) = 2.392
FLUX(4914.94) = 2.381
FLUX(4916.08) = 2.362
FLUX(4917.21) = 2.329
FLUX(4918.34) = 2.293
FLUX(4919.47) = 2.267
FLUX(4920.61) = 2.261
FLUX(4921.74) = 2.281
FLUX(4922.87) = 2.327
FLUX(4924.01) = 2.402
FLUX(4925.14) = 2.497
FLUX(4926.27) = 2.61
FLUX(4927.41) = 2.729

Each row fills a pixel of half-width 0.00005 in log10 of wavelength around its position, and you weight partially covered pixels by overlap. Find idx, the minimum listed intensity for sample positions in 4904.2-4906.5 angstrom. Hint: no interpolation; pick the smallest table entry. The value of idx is 2.661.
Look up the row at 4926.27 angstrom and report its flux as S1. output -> 2.61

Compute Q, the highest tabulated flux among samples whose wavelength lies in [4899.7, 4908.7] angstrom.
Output 2.705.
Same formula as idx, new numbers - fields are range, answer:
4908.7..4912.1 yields 2.465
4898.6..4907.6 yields 2.561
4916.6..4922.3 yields 2.261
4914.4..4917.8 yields 2.329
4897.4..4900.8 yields 2.574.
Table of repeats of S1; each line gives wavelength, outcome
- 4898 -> 2.65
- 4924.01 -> 2.402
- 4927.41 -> 2.729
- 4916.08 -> 2.362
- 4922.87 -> 2.327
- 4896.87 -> 2.689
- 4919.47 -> 2.267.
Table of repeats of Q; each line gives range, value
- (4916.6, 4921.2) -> 2.329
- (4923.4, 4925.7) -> 2.497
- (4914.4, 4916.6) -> 2.381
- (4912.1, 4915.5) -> 2.415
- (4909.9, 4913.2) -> 2.539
